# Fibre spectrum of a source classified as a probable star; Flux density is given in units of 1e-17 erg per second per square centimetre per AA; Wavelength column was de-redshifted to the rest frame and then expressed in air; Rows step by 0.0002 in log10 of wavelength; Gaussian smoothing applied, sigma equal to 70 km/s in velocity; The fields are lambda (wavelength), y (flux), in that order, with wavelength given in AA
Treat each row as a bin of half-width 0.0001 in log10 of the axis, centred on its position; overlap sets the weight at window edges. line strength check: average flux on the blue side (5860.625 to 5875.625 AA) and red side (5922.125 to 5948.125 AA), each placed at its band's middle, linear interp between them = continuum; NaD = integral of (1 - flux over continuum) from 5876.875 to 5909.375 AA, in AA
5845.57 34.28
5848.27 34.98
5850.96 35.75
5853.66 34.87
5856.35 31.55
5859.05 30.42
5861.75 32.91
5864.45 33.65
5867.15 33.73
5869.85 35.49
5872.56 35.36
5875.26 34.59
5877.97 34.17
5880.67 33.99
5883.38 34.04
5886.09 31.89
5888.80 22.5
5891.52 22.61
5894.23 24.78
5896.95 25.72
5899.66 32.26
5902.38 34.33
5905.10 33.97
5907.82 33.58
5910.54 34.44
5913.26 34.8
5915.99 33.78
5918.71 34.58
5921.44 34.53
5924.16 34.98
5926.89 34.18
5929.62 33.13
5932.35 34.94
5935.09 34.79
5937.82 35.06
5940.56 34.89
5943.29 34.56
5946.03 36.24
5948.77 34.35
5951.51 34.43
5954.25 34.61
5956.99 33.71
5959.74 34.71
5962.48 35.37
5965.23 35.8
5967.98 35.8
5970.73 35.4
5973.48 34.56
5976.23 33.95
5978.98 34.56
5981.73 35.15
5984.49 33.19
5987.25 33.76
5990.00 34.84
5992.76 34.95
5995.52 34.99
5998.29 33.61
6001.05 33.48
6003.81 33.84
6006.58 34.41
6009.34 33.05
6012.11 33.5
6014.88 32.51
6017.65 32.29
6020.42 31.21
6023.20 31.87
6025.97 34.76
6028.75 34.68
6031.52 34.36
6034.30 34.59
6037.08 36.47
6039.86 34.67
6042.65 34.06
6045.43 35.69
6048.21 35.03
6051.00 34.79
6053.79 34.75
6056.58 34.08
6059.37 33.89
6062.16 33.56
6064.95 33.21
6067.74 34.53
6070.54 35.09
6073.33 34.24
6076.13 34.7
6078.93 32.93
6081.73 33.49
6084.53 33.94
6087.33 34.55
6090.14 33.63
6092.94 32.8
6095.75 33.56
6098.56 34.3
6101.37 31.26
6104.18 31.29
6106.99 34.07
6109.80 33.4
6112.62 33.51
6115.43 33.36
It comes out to 3.9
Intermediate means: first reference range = 34.3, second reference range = 34.7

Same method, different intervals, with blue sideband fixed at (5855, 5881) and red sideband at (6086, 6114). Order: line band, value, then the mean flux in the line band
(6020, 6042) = -0.6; 34.2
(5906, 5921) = -0.3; 34.2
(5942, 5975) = -1.5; 35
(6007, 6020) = 0.2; 32.8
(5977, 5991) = -0.4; 34.3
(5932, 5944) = -0.5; 34.8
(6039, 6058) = -0.8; 34.7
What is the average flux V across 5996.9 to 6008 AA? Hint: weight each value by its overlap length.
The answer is 33.8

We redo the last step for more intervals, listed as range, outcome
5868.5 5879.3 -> 34.9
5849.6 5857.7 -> 34.1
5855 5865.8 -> 32.1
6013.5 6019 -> 32.4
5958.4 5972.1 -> 35.4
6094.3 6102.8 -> 33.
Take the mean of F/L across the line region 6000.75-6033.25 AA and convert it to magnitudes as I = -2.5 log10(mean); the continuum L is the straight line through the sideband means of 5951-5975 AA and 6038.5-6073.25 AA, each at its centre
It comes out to 0.04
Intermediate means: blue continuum 34.9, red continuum 34.4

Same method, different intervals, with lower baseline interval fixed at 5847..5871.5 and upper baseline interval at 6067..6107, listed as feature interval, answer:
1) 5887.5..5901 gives 0.30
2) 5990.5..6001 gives -0.02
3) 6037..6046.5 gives -0.04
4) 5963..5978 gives -0.05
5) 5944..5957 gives -0.03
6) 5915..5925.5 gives -0.03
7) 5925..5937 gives -0.02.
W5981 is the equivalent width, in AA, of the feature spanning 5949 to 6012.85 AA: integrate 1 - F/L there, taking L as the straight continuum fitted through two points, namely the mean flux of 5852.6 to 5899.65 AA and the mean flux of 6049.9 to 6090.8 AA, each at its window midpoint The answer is -3.1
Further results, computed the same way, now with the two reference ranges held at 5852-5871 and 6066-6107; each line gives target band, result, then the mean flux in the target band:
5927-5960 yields -1.2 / 34.6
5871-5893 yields 1.4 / 31.1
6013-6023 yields 0.4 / 32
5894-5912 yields 0.9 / 31.7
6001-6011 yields -0.1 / 33.7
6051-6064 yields -0.2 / 34.1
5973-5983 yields -0.3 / 34.6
